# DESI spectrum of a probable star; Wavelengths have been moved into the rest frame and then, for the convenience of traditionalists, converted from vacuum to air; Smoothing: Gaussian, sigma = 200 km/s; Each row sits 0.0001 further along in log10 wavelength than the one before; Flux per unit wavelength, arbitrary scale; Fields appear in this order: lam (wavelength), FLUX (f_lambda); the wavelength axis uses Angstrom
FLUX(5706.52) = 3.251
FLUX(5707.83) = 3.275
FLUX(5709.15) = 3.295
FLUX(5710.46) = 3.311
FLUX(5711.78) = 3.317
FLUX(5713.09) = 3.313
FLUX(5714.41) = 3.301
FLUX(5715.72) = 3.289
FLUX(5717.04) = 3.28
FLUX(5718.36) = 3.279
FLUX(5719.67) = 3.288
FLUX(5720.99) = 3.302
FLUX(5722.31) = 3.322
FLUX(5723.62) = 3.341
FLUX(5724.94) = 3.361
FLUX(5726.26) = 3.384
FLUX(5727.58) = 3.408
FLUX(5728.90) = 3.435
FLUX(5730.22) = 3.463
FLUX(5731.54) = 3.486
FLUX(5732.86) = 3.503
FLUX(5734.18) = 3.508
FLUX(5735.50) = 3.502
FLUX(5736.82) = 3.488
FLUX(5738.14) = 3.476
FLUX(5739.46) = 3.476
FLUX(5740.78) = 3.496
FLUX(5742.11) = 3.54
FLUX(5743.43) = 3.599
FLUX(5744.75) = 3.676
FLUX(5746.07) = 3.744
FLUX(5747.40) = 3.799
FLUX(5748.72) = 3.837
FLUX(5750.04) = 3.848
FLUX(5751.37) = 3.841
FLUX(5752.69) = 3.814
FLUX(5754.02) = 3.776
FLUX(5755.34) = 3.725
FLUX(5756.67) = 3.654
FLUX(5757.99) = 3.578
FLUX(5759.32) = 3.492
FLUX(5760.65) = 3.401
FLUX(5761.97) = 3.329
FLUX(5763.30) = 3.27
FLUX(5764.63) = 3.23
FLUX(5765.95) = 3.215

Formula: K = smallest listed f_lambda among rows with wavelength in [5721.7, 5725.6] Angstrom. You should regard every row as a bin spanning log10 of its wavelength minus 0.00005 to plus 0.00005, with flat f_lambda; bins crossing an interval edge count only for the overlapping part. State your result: 3.322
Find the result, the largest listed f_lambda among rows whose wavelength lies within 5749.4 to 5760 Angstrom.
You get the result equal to 3.848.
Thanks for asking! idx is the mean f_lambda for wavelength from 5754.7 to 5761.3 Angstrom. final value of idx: 3.57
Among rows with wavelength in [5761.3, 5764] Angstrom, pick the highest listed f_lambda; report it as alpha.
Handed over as 3.329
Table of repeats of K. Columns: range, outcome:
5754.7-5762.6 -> 3.329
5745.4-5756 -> 3.725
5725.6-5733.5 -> 3.384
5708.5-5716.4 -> 3.289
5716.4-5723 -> 3.279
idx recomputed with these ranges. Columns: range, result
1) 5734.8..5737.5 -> 3.5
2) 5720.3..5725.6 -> 3.33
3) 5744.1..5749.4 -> 3.77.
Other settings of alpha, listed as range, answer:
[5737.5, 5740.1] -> 3.476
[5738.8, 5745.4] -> 3.676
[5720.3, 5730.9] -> 3.463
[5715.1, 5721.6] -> 3.302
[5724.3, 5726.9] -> 3.384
